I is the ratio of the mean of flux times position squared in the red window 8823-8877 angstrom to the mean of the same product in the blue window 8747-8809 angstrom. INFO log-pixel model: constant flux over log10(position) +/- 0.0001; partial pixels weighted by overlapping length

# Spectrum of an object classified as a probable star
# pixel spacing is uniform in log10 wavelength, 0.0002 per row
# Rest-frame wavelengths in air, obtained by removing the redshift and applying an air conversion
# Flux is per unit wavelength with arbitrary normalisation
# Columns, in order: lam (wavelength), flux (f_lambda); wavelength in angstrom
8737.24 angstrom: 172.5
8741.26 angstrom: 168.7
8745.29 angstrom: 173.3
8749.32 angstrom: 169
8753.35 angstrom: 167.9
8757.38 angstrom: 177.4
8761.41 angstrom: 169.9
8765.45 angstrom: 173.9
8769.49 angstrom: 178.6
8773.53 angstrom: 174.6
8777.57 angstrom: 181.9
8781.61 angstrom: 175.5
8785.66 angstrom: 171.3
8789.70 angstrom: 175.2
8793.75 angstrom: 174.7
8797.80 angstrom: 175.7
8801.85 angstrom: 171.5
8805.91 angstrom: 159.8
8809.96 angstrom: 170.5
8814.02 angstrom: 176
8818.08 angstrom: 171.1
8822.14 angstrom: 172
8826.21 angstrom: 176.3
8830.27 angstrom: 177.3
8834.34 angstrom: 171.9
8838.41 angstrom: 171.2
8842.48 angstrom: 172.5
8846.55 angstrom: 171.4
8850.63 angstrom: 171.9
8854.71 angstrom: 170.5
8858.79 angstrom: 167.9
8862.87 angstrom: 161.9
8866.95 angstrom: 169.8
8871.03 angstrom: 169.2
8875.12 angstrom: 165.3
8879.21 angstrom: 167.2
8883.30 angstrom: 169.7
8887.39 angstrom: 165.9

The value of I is 1.00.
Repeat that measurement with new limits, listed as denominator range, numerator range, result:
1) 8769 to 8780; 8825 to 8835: 1.00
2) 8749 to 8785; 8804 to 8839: 1.00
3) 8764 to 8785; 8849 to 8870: 0.97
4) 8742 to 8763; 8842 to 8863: 1.01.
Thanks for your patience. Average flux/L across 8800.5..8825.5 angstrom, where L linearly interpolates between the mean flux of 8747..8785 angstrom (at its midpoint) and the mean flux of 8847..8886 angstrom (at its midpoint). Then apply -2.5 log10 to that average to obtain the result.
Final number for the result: 0.01 mag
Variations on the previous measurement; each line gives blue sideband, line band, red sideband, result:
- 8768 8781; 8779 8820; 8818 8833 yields 0.03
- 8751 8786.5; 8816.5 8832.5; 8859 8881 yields -0.02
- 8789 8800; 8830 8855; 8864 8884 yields -0.01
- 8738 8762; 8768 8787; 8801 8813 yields -0.04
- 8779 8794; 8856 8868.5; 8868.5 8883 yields 0.01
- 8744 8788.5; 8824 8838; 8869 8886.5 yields -0.03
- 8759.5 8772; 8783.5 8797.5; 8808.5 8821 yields 0.00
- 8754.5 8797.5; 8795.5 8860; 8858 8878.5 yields -0.01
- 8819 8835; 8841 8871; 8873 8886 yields 0.01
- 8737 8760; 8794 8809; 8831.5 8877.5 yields 0.00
